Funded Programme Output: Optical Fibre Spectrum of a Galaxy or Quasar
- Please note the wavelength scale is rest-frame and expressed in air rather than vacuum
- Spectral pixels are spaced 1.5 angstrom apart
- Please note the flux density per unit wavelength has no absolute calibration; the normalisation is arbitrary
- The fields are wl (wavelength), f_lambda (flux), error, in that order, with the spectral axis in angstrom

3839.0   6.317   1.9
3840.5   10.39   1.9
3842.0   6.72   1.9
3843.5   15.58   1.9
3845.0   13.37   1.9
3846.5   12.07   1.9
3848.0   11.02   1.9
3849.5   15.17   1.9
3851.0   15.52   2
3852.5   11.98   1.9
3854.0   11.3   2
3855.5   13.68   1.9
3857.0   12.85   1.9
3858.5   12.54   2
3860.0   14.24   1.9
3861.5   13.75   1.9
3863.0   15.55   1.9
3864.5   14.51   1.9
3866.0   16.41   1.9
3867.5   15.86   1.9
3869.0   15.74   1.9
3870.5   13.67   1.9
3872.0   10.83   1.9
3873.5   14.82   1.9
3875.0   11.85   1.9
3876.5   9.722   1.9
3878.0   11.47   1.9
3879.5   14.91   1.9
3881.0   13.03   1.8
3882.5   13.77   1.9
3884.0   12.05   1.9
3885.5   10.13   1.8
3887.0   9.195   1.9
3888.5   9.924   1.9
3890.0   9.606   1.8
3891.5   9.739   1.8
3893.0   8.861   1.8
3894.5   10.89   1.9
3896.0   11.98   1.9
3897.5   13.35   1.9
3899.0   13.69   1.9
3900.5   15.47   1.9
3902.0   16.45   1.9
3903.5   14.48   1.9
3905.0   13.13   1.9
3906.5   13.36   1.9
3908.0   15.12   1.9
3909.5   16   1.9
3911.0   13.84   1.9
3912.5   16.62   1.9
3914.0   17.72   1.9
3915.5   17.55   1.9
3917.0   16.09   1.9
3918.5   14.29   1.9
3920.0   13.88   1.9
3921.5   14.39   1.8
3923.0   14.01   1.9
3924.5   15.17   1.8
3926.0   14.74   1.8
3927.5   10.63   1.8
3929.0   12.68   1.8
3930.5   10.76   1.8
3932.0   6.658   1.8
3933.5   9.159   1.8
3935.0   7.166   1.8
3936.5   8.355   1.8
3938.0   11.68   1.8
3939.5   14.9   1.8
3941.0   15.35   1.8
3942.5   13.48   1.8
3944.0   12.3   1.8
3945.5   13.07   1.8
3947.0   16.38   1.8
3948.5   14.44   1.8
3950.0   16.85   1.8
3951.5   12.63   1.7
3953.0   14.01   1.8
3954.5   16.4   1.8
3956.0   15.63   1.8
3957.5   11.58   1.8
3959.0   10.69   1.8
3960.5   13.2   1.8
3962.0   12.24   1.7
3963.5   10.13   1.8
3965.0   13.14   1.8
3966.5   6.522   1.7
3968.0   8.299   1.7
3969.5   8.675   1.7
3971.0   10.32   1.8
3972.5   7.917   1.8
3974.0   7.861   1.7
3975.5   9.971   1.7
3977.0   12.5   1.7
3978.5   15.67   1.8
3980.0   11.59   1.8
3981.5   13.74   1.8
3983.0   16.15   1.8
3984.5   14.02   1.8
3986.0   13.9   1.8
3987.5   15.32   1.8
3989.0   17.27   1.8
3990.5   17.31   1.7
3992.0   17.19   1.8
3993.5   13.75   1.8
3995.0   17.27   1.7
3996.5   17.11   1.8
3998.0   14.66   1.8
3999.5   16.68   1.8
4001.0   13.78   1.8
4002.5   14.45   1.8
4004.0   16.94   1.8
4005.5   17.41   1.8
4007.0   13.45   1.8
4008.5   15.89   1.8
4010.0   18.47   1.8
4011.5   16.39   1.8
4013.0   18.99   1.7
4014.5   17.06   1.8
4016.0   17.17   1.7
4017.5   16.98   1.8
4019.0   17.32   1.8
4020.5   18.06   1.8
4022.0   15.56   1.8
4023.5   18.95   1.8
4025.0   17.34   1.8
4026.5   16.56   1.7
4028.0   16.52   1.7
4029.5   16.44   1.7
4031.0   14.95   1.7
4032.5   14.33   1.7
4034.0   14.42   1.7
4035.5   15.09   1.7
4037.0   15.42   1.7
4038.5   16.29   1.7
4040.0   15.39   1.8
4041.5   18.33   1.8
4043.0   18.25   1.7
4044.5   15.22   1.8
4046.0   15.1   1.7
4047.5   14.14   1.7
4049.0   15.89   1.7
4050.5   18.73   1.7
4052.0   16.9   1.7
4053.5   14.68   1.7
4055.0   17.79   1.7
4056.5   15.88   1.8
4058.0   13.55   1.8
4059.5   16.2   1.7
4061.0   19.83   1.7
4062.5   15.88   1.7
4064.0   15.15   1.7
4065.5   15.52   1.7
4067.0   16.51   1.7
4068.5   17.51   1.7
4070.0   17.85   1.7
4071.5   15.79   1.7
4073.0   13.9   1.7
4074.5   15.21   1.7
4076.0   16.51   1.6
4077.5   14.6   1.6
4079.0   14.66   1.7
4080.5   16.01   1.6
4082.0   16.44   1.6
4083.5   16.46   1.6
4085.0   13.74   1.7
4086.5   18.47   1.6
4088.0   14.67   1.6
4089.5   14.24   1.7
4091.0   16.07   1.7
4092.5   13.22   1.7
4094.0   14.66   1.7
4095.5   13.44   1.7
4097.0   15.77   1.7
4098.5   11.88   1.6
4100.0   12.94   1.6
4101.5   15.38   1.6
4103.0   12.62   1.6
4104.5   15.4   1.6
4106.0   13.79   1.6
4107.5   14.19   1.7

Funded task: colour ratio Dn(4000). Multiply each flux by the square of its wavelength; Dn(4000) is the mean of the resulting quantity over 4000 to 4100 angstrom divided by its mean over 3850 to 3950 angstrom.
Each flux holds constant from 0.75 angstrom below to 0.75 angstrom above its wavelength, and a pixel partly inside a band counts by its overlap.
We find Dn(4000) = 1.31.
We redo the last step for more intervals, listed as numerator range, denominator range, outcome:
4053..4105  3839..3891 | 1.36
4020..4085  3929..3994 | 1.35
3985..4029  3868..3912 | 1.38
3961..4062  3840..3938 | 1.24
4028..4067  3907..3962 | 1.25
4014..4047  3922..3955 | 1.34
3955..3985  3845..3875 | 0.89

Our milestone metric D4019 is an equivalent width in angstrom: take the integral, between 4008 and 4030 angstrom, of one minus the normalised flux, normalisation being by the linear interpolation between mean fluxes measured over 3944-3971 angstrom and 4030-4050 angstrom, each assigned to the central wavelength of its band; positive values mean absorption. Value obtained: -3.5 angstrom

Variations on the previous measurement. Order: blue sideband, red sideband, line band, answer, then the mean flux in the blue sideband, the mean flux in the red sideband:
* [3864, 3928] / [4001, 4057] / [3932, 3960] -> 3.3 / 13.5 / 16.4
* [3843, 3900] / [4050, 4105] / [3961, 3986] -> 5.0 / 12.8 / 15.5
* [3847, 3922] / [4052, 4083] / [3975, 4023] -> -2.2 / 13.4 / 16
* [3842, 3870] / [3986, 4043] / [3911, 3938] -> 3.5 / 13.8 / 16.3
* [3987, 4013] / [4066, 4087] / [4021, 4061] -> -0.3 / 16.2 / 15.9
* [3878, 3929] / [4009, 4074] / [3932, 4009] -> 8.7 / 13.4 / 16.4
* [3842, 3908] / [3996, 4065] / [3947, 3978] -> 6.3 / 12.9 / 16.3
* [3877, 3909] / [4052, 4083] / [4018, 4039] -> -1.5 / 12.4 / 16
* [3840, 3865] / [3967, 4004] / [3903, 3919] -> -2.5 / 13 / 13.6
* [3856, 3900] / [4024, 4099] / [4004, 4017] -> -1.7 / 12.6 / 15.8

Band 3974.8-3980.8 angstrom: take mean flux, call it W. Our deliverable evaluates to 12.5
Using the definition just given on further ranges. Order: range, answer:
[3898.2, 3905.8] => 14.6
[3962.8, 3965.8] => 11.6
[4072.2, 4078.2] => 15.1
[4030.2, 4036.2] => 14.7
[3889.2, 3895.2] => 9.77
